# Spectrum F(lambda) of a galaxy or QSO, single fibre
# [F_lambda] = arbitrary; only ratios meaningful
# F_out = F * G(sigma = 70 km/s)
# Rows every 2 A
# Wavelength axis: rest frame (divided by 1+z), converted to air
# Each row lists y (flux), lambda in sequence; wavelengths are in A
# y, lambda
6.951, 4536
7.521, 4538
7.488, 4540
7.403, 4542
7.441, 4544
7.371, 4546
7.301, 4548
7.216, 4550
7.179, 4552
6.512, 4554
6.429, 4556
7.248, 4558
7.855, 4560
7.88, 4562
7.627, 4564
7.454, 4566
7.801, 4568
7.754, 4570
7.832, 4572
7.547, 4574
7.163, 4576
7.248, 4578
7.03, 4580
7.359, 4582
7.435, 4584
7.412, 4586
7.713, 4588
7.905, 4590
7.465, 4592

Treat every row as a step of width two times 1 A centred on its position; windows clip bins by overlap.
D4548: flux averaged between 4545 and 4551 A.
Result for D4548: 7.3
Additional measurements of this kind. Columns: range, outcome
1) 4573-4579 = 7.32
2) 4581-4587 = 7.4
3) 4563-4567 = 7.54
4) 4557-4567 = 7.61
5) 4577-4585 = 7.27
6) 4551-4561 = 7.04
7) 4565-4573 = 7.71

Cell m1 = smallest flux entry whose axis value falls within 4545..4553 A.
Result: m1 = 7.179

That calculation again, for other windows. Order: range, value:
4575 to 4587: 7.03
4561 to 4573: 7.454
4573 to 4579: 7.163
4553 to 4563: 6.429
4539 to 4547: 7.371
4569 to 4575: 7.547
